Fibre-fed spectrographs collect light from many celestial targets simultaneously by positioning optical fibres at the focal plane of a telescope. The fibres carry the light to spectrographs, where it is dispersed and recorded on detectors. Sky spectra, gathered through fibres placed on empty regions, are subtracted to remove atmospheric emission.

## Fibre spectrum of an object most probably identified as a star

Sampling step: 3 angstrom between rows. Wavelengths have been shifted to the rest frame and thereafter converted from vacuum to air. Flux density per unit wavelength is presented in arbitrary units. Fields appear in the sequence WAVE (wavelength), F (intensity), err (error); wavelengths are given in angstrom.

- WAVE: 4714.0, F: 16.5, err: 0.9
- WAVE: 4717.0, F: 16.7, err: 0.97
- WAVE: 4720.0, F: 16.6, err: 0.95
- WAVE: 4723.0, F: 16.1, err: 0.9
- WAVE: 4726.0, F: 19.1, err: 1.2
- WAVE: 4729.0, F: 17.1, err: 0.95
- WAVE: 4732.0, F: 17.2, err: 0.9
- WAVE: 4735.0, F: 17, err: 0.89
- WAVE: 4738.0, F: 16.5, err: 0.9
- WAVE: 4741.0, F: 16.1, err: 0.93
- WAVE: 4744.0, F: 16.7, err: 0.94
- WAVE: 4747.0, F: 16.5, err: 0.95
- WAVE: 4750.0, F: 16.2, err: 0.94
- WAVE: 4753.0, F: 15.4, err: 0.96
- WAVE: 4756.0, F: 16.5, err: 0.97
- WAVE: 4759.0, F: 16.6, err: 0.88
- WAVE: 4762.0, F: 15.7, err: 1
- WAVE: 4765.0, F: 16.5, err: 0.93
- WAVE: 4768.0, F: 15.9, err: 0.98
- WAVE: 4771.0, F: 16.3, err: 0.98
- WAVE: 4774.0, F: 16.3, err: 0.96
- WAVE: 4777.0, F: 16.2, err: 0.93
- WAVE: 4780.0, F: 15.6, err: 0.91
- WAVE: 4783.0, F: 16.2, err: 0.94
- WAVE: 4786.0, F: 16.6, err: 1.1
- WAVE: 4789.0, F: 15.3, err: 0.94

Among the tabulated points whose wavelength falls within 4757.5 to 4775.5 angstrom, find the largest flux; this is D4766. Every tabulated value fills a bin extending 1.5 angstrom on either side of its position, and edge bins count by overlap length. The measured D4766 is 16.6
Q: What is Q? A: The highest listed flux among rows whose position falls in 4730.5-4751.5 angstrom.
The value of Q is 17.2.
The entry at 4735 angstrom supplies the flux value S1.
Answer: 17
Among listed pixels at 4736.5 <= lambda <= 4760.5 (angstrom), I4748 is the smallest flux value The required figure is 15.4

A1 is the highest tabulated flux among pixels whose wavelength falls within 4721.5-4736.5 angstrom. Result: 19.1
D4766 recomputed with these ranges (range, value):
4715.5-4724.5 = 16.7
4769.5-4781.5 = 16.3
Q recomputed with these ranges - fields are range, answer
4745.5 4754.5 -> 16.5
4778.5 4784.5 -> 16.2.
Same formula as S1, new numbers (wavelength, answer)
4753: 15.4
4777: 16.2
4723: 16.1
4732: 17.2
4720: 16.6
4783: 16.2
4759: 16.6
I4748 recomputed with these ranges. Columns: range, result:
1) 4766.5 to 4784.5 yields 15.6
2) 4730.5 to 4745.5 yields 16.1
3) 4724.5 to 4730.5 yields 17.1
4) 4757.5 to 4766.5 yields 15.7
